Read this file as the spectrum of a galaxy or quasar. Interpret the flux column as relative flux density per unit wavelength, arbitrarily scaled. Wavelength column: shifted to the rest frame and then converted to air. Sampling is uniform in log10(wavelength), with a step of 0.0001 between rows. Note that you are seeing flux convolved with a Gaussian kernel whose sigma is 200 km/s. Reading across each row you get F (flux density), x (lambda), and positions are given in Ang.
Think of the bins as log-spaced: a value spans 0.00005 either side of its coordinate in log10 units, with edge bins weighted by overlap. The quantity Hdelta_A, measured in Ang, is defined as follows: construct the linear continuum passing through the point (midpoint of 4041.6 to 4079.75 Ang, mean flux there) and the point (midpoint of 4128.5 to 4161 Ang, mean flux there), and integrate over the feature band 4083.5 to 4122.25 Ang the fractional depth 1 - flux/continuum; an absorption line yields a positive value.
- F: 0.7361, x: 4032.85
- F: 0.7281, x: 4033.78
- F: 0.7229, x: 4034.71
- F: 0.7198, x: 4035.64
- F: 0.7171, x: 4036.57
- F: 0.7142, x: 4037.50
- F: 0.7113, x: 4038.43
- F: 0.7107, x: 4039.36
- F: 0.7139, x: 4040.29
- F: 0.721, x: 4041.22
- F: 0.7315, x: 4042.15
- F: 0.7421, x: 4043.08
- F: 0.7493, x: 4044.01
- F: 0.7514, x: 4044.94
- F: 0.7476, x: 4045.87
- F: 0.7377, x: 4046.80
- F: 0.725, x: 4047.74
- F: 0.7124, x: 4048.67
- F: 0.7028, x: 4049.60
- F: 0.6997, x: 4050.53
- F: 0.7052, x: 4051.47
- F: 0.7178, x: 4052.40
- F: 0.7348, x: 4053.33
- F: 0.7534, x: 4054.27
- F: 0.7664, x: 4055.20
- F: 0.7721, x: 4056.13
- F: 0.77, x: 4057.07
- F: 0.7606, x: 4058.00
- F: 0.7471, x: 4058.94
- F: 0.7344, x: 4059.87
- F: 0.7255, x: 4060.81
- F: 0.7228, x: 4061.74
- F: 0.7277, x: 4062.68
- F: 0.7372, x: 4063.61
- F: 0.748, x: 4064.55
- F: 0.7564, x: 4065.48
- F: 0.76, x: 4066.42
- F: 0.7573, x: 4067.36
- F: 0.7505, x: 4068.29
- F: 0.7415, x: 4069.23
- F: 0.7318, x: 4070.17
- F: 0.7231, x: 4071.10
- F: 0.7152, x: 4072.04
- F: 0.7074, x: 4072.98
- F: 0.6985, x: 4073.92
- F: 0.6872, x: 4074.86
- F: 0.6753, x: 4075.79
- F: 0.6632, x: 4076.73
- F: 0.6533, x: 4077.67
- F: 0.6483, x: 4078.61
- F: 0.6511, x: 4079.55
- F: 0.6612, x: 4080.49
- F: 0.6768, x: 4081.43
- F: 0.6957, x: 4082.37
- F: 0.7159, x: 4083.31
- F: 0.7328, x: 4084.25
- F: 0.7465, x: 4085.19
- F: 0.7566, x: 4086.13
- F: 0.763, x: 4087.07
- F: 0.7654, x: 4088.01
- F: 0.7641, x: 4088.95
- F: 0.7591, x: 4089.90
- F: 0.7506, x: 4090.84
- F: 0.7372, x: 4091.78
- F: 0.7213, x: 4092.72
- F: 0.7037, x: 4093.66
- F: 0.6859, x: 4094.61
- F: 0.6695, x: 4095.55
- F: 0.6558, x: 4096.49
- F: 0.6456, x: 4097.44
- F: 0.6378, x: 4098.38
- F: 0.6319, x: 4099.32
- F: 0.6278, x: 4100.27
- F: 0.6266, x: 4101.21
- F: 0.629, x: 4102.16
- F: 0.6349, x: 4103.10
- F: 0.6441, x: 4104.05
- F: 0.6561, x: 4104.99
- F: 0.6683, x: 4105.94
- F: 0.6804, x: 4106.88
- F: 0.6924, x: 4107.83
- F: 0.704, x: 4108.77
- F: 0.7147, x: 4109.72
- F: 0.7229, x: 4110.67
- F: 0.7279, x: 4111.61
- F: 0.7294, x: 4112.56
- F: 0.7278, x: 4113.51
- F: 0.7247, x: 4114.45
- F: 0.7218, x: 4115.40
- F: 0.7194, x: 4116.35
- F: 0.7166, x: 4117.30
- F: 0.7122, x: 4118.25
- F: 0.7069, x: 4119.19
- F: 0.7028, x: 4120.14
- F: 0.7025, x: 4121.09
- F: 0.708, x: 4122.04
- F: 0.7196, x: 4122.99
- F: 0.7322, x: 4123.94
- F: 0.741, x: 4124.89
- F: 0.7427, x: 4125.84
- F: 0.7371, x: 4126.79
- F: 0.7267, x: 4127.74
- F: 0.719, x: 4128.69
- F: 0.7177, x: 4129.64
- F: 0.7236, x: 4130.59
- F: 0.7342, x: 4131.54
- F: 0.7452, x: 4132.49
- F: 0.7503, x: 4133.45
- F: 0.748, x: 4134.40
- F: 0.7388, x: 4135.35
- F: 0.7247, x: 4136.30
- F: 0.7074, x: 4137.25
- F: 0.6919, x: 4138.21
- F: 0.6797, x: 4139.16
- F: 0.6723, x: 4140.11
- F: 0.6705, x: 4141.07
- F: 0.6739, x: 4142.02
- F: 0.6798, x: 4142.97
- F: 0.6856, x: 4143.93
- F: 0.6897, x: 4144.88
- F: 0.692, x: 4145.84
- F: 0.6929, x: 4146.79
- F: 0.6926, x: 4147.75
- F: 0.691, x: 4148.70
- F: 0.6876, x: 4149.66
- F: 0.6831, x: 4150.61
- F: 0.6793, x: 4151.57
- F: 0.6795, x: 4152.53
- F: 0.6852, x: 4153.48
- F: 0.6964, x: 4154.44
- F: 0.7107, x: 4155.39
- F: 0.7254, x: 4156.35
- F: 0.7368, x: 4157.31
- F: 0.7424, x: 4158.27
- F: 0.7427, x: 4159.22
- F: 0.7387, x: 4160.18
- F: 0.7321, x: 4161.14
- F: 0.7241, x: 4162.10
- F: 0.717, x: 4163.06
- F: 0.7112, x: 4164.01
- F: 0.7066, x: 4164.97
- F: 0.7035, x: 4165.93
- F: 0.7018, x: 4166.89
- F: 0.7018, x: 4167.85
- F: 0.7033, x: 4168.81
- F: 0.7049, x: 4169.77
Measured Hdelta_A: 0.8 Ang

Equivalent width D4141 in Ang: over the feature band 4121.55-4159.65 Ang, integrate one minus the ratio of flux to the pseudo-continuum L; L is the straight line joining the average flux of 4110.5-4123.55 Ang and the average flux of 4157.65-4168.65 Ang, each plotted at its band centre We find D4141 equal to 0.5 Ang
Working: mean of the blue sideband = 0.717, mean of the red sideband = 0.72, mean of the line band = 0.71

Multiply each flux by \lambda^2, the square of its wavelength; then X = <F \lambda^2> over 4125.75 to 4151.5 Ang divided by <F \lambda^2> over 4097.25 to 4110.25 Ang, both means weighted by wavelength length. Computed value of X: 1.09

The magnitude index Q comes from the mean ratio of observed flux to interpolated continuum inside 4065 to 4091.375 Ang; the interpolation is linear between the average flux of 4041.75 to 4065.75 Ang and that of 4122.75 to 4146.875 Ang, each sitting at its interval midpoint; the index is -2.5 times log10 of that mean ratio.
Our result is 0.02 mag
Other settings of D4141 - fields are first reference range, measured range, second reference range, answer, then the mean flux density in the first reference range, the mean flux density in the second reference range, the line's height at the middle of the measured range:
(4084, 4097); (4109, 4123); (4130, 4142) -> 0.1 Ang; 0.729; 0.714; 0.721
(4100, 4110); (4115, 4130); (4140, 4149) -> -1.1 Ang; 0.661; 0.684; 0.672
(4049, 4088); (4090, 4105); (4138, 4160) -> 0.9 Ang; 0.722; 0.696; 0.713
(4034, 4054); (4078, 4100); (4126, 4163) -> 0.5 Ang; 0.723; 0.709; 0.717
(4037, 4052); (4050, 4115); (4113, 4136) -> 1.4 Ang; 0.724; 0.726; 0.725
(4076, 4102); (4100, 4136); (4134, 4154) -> -0.8 Ang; 0.693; 0.692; 0.693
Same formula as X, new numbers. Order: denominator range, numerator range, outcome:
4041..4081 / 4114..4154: 1.01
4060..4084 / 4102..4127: 1.01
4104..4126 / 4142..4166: 1.01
